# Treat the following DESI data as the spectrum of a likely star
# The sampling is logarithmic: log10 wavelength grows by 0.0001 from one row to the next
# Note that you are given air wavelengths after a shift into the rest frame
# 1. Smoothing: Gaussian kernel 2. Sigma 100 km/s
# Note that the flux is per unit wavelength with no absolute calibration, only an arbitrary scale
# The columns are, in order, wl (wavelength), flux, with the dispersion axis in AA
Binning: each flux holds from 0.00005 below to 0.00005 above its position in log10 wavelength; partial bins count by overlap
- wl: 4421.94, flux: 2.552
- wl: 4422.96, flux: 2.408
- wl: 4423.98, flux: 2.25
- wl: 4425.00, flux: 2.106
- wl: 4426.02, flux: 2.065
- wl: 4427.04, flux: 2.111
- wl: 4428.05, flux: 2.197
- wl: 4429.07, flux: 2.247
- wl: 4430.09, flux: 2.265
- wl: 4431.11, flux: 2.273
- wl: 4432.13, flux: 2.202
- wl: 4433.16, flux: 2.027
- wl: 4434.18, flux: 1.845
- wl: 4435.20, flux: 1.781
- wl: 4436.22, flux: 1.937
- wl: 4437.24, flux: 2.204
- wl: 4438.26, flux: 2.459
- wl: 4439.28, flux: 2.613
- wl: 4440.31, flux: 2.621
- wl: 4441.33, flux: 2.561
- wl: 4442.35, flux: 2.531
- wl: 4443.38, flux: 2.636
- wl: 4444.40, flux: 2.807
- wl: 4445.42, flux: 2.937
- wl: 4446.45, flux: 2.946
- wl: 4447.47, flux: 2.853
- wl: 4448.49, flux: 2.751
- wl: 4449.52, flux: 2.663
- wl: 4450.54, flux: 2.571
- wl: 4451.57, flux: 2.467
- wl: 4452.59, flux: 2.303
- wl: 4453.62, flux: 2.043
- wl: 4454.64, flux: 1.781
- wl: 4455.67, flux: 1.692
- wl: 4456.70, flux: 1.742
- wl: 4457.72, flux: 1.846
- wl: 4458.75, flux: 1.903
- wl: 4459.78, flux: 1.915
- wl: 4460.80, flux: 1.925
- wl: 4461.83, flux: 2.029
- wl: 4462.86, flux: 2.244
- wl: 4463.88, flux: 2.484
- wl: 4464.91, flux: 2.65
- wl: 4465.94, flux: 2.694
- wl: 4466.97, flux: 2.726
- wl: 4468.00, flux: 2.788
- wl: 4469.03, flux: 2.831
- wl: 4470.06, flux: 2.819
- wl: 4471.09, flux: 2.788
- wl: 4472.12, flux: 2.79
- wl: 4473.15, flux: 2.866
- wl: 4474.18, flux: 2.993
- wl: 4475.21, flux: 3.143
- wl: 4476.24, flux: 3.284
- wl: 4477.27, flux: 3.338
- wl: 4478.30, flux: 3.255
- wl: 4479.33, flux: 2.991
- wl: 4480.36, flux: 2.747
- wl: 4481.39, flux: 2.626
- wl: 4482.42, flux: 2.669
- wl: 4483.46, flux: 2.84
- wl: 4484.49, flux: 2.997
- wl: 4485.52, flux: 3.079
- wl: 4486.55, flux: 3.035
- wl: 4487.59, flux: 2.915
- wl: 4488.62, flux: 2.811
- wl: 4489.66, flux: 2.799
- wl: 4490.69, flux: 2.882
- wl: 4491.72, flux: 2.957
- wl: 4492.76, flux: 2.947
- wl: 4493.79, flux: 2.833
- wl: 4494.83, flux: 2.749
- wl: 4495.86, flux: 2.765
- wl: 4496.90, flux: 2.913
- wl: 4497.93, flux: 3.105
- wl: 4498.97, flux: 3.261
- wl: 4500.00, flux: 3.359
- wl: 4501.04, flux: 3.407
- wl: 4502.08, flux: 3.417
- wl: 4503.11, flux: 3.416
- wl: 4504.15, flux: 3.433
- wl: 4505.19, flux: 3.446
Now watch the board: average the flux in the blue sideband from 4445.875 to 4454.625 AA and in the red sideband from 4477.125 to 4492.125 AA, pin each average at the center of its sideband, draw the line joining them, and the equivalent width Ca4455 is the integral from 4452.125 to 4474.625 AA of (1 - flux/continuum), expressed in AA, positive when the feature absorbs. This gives 2.8 AA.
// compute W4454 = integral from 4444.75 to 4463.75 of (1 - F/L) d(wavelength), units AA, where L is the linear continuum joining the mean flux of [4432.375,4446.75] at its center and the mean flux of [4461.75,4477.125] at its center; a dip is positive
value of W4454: 2.3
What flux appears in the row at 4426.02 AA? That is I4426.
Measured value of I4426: 2.065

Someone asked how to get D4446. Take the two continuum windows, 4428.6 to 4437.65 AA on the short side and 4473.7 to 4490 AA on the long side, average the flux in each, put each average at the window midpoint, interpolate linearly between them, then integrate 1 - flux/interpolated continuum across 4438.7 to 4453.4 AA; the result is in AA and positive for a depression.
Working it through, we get -2.1 AA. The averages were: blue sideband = 2.08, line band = 2.65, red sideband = 2.97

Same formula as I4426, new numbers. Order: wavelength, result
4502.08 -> 3.417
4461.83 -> 2.029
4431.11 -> 2.273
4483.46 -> 2.84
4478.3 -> 3.255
